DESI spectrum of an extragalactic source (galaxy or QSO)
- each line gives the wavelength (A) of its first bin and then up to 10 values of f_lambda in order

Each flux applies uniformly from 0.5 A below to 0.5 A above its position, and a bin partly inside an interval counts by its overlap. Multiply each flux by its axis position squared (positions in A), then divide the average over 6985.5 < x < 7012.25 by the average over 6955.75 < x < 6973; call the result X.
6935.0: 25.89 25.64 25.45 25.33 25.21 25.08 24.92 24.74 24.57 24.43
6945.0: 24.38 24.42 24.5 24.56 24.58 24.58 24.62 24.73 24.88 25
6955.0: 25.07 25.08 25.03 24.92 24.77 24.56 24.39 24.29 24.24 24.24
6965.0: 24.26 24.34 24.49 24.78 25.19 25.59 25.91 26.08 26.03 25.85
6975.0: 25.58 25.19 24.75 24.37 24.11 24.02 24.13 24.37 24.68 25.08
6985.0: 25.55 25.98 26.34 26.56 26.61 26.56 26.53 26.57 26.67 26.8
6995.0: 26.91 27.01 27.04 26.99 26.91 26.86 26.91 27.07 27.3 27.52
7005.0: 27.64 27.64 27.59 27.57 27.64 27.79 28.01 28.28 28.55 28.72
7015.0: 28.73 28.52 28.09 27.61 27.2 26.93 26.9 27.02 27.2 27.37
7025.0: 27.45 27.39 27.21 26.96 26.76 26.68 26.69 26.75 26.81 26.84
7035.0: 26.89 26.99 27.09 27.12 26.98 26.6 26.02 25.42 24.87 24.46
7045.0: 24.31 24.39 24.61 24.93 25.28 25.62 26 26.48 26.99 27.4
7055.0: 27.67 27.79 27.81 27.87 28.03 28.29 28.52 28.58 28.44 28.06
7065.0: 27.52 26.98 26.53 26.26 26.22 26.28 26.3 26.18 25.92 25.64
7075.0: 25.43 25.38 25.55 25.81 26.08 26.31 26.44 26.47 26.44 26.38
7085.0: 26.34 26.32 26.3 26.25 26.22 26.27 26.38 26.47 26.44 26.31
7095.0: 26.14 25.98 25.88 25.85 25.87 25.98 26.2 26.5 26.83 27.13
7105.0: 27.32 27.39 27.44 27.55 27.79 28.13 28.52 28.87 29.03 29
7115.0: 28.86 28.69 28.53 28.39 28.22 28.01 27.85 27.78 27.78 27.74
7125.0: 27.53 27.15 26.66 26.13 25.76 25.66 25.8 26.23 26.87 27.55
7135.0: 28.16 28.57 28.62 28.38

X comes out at 1.1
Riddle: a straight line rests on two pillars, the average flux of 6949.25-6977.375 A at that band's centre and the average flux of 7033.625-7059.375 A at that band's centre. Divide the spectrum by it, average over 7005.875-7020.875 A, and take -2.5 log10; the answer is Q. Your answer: -0.09 mag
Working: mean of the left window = 24.9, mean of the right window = 26.3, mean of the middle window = 27.9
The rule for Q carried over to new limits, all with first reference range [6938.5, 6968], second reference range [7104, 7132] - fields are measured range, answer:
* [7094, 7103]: 0.05 mag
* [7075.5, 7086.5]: 0.03 mag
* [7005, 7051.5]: -0.03 mag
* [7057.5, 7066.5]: -0.06 mag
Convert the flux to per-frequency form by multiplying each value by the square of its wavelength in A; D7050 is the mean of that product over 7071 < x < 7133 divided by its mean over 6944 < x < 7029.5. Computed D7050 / 1.06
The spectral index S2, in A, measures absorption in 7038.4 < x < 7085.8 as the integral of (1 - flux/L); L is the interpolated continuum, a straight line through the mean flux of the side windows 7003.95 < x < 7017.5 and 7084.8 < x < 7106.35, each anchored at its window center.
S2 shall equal 1.06 A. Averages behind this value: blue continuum 28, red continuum 26.4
